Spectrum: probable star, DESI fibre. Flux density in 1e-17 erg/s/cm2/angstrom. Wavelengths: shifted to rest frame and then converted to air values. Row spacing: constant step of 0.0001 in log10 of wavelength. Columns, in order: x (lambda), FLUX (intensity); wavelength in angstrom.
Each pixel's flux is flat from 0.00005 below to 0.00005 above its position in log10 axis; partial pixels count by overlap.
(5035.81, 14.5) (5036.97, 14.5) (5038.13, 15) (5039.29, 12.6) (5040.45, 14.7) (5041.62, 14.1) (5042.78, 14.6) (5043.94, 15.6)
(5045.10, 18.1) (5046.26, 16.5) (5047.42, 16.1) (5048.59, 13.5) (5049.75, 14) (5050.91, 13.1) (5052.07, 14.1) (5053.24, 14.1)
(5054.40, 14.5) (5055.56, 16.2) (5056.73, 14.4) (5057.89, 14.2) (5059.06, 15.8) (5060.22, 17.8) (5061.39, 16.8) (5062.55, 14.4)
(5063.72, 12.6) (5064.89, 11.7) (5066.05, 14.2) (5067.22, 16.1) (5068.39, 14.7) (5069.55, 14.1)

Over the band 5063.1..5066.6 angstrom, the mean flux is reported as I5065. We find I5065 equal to 12.8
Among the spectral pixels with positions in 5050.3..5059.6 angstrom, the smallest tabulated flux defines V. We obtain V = 13.1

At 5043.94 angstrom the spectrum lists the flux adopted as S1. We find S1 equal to 15.6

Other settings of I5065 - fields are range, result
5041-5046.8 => 15.8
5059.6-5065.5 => 14.7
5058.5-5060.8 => 16.8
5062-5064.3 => 13.5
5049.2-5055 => 14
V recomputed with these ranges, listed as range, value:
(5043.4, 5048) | 15.6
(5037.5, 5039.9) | 12.6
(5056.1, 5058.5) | 14.2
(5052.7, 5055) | 14.1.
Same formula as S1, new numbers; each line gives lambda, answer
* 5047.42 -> 16.1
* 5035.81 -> 14.5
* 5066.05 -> 14.2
